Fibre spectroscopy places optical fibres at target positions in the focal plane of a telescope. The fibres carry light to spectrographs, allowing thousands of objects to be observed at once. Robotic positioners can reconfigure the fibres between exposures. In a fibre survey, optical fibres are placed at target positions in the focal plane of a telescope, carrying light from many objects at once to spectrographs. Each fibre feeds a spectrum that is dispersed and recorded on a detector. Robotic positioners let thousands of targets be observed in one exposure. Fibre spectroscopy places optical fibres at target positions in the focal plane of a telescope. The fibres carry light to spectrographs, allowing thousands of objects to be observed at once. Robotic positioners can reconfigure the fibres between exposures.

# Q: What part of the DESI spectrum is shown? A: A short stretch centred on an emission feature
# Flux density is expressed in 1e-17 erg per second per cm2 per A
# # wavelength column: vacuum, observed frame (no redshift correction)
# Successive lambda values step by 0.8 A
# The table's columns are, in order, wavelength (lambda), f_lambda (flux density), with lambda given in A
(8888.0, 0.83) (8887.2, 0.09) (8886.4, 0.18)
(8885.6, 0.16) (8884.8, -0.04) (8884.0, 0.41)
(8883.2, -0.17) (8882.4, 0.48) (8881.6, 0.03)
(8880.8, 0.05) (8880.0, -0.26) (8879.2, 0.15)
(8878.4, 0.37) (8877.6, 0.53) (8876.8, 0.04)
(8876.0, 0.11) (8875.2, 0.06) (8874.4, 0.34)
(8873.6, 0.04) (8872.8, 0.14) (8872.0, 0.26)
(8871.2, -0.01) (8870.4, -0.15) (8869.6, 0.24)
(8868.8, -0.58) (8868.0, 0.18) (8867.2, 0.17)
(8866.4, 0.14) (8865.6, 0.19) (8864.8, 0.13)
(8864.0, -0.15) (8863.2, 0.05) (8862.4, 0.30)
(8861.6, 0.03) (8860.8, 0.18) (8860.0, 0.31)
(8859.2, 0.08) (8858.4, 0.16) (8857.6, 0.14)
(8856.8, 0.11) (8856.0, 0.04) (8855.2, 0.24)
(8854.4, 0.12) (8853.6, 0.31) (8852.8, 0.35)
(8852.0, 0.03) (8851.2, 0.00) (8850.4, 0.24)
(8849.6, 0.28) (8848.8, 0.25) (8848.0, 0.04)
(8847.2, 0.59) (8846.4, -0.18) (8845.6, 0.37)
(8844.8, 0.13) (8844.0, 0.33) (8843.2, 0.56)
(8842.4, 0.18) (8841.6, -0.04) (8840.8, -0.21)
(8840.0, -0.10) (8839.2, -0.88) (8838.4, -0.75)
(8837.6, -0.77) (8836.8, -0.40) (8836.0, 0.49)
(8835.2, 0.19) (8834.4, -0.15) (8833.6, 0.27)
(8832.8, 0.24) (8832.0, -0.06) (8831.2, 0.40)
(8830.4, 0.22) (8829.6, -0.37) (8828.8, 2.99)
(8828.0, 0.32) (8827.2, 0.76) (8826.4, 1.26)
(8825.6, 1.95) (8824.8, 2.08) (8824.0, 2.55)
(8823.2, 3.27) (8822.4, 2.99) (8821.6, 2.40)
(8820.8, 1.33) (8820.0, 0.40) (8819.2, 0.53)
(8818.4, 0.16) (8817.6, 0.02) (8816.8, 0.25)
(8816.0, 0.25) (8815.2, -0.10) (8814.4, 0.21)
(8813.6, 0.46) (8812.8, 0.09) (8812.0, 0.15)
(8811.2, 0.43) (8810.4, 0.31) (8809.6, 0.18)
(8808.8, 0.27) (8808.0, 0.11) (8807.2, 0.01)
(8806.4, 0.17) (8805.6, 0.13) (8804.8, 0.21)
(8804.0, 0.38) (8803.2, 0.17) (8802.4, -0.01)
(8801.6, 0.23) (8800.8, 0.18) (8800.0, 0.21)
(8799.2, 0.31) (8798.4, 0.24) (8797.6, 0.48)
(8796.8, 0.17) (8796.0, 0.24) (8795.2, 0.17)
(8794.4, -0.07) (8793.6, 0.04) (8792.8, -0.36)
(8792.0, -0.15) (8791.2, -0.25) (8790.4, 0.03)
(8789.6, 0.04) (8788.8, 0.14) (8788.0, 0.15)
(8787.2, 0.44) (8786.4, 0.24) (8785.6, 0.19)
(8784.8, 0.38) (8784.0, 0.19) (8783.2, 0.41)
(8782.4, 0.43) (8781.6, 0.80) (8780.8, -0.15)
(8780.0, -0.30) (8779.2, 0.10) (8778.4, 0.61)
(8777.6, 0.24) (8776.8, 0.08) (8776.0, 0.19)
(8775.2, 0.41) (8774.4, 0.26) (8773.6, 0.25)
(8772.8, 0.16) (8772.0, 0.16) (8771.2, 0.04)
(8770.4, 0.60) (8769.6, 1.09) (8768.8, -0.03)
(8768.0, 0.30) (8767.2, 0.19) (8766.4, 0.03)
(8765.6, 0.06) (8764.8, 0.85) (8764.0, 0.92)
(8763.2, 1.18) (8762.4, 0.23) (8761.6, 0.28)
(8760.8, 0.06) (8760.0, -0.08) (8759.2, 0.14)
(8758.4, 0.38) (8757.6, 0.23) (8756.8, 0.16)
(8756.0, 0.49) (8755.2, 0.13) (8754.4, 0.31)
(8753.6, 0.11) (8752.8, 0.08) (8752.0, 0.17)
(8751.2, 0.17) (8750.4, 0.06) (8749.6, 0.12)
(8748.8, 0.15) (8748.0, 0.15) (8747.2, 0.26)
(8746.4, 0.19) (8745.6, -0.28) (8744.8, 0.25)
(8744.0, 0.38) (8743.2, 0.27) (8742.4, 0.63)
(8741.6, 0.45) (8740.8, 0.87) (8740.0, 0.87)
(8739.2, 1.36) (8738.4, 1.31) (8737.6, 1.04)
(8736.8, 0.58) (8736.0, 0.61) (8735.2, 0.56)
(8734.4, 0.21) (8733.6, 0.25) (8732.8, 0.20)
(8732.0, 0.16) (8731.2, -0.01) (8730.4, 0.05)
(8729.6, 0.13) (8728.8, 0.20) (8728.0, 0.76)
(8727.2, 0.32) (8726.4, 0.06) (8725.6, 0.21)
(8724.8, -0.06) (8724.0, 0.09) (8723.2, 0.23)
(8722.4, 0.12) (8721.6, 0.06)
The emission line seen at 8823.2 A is [O III]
